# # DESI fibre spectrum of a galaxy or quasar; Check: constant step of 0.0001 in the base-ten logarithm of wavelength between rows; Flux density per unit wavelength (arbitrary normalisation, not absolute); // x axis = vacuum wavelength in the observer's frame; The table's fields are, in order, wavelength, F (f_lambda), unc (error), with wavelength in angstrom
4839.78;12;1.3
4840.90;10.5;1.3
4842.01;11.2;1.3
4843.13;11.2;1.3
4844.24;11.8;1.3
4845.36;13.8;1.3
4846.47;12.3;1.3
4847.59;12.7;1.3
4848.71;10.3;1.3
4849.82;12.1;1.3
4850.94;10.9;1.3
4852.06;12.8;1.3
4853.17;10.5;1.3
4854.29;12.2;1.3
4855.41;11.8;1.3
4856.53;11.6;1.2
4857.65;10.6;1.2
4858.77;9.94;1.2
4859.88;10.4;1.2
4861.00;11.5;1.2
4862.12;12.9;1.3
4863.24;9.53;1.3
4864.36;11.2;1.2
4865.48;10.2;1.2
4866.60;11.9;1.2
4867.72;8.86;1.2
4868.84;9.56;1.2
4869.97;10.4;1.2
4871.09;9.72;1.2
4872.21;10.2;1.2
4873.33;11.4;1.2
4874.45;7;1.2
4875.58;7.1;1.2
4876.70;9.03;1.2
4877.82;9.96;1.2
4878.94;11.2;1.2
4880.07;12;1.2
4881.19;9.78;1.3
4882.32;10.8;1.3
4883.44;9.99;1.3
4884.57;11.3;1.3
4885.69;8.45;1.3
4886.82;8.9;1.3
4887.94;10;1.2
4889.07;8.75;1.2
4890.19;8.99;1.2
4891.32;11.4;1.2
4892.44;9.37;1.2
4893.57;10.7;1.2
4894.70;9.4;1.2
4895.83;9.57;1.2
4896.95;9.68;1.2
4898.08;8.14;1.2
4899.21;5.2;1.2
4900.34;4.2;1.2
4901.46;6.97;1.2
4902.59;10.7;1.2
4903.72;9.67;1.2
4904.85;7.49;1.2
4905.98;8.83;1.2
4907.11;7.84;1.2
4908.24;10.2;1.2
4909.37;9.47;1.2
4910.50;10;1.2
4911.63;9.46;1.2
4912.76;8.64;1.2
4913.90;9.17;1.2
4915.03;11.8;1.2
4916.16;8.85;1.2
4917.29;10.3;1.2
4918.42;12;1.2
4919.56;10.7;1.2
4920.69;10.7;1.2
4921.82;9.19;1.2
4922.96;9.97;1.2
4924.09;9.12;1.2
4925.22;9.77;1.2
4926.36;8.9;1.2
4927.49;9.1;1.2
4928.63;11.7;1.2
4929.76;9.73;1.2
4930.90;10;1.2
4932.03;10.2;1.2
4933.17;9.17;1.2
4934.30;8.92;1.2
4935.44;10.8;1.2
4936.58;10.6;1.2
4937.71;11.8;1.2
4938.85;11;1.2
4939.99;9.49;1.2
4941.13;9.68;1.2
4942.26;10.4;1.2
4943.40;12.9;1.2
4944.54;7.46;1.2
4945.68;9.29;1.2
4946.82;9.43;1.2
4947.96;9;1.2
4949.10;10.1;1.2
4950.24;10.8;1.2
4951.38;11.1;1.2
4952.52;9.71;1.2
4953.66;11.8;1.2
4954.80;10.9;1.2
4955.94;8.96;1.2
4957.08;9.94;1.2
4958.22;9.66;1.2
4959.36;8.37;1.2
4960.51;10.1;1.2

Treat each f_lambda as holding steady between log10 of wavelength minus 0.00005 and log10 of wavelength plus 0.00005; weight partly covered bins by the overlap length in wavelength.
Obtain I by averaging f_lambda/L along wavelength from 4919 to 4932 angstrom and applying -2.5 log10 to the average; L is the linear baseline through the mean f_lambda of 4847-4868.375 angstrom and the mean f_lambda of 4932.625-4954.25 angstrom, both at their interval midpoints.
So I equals 0.05 mag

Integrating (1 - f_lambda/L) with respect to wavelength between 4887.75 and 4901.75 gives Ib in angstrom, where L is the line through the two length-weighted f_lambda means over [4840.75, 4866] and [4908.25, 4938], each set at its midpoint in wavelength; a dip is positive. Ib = 2.6 angstrom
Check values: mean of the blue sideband 11.4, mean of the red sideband 9.99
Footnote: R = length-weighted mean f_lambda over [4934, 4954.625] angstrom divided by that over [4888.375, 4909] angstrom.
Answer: 1.17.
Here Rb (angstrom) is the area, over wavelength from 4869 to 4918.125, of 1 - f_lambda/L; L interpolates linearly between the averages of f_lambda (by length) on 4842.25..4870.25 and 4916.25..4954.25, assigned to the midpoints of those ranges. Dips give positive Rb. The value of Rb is 6.20 angstrom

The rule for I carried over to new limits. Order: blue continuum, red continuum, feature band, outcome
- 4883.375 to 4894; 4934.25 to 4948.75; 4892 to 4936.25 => 0.061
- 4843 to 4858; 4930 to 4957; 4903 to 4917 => 0.153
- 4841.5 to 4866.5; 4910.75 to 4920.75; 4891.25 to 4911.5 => 0.189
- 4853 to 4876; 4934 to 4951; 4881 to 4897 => 0.056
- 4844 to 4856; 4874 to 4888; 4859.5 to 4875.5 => 0.044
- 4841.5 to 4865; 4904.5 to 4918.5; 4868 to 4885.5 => 0.080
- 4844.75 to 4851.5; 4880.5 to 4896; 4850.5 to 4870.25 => 0.040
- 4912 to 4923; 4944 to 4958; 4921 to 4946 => 0.003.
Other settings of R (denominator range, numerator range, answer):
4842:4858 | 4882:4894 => 0.84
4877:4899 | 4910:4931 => 1.01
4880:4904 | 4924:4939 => 1.09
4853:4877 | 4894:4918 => 0.86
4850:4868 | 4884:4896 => 0.87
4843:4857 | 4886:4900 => 0.77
